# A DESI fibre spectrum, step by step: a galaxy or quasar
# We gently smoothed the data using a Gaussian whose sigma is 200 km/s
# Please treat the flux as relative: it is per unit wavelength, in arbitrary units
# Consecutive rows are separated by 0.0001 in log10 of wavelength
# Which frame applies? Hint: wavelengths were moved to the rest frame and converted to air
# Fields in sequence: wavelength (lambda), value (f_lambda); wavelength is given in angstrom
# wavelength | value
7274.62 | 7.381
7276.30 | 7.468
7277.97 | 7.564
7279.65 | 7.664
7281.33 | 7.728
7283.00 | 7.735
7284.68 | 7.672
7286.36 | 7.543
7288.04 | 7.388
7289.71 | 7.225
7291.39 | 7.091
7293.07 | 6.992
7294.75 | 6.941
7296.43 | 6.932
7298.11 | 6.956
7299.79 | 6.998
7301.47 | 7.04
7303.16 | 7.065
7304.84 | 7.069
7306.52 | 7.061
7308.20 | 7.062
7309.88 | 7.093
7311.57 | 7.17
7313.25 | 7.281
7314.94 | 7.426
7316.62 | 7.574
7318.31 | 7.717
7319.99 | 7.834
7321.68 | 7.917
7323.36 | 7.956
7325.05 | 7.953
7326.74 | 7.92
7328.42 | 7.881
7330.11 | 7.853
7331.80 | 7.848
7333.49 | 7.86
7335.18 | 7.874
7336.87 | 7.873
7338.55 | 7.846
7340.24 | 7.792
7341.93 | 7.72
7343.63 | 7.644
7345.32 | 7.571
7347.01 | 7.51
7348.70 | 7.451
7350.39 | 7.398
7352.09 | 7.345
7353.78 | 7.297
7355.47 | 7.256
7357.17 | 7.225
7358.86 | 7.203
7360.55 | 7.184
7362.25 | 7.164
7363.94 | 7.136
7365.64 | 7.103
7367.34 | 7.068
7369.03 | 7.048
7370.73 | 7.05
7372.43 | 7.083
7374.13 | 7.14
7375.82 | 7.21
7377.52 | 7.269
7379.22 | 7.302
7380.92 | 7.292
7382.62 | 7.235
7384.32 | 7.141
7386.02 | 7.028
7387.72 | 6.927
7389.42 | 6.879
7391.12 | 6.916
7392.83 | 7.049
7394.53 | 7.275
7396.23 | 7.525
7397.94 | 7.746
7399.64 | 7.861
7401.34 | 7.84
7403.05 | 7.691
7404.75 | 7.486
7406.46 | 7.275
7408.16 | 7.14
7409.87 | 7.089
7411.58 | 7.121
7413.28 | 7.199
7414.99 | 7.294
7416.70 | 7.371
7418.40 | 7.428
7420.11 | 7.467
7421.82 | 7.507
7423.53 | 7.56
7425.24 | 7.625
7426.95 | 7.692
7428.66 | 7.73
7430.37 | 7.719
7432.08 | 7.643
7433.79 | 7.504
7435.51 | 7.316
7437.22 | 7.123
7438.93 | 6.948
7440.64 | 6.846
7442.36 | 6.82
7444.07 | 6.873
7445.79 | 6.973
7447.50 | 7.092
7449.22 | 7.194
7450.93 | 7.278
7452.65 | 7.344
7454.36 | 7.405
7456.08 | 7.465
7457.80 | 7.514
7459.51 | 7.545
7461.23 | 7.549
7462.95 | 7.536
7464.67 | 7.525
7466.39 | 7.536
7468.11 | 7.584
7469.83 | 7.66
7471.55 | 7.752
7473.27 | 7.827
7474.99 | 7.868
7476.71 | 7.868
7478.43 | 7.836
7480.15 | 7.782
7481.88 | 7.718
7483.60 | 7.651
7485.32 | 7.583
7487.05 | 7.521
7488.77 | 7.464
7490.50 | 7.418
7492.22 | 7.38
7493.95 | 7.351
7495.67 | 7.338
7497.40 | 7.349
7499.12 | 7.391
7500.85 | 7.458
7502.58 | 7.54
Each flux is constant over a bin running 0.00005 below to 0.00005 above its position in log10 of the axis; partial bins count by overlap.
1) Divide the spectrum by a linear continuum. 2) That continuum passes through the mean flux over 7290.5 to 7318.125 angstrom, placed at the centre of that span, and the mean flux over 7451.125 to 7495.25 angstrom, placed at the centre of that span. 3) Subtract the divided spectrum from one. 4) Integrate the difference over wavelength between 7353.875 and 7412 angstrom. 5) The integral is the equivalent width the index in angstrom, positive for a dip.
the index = 0.8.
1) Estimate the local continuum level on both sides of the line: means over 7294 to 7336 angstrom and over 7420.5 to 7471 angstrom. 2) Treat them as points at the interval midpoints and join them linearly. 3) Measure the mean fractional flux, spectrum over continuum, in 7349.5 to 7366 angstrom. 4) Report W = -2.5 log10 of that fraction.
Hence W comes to 0.029 mag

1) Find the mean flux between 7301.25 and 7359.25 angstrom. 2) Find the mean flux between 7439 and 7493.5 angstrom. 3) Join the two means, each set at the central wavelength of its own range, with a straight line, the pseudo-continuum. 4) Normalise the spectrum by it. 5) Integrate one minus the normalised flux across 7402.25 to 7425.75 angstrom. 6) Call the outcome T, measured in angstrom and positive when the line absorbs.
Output 0.4 angstrom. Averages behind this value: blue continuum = 7.54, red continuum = 7.46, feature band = 7.37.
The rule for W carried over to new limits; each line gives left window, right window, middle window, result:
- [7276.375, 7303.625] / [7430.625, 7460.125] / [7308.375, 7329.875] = -0.05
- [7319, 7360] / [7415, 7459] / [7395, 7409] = -0.02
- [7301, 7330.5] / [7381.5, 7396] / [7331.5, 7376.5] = -0.02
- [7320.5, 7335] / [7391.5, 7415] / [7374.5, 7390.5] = 0.06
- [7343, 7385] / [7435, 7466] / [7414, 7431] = -0.04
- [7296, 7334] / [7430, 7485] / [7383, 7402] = 0.02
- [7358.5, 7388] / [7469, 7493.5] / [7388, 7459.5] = 0.01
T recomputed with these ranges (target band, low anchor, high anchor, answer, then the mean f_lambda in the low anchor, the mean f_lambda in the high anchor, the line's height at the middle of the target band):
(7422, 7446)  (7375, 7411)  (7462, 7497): 0.4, 7.29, 7.61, 7.44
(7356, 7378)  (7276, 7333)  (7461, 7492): 1.1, 7.43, 7.64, 7.51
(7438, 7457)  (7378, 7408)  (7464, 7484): 1.2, 7.32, 7.72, 7.59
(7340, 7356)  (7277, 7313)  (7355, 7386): -0.7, 7.24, 7.17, 7.19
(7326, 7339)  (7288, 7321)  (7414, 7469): -1.1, 7.19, 7.37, 7.23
